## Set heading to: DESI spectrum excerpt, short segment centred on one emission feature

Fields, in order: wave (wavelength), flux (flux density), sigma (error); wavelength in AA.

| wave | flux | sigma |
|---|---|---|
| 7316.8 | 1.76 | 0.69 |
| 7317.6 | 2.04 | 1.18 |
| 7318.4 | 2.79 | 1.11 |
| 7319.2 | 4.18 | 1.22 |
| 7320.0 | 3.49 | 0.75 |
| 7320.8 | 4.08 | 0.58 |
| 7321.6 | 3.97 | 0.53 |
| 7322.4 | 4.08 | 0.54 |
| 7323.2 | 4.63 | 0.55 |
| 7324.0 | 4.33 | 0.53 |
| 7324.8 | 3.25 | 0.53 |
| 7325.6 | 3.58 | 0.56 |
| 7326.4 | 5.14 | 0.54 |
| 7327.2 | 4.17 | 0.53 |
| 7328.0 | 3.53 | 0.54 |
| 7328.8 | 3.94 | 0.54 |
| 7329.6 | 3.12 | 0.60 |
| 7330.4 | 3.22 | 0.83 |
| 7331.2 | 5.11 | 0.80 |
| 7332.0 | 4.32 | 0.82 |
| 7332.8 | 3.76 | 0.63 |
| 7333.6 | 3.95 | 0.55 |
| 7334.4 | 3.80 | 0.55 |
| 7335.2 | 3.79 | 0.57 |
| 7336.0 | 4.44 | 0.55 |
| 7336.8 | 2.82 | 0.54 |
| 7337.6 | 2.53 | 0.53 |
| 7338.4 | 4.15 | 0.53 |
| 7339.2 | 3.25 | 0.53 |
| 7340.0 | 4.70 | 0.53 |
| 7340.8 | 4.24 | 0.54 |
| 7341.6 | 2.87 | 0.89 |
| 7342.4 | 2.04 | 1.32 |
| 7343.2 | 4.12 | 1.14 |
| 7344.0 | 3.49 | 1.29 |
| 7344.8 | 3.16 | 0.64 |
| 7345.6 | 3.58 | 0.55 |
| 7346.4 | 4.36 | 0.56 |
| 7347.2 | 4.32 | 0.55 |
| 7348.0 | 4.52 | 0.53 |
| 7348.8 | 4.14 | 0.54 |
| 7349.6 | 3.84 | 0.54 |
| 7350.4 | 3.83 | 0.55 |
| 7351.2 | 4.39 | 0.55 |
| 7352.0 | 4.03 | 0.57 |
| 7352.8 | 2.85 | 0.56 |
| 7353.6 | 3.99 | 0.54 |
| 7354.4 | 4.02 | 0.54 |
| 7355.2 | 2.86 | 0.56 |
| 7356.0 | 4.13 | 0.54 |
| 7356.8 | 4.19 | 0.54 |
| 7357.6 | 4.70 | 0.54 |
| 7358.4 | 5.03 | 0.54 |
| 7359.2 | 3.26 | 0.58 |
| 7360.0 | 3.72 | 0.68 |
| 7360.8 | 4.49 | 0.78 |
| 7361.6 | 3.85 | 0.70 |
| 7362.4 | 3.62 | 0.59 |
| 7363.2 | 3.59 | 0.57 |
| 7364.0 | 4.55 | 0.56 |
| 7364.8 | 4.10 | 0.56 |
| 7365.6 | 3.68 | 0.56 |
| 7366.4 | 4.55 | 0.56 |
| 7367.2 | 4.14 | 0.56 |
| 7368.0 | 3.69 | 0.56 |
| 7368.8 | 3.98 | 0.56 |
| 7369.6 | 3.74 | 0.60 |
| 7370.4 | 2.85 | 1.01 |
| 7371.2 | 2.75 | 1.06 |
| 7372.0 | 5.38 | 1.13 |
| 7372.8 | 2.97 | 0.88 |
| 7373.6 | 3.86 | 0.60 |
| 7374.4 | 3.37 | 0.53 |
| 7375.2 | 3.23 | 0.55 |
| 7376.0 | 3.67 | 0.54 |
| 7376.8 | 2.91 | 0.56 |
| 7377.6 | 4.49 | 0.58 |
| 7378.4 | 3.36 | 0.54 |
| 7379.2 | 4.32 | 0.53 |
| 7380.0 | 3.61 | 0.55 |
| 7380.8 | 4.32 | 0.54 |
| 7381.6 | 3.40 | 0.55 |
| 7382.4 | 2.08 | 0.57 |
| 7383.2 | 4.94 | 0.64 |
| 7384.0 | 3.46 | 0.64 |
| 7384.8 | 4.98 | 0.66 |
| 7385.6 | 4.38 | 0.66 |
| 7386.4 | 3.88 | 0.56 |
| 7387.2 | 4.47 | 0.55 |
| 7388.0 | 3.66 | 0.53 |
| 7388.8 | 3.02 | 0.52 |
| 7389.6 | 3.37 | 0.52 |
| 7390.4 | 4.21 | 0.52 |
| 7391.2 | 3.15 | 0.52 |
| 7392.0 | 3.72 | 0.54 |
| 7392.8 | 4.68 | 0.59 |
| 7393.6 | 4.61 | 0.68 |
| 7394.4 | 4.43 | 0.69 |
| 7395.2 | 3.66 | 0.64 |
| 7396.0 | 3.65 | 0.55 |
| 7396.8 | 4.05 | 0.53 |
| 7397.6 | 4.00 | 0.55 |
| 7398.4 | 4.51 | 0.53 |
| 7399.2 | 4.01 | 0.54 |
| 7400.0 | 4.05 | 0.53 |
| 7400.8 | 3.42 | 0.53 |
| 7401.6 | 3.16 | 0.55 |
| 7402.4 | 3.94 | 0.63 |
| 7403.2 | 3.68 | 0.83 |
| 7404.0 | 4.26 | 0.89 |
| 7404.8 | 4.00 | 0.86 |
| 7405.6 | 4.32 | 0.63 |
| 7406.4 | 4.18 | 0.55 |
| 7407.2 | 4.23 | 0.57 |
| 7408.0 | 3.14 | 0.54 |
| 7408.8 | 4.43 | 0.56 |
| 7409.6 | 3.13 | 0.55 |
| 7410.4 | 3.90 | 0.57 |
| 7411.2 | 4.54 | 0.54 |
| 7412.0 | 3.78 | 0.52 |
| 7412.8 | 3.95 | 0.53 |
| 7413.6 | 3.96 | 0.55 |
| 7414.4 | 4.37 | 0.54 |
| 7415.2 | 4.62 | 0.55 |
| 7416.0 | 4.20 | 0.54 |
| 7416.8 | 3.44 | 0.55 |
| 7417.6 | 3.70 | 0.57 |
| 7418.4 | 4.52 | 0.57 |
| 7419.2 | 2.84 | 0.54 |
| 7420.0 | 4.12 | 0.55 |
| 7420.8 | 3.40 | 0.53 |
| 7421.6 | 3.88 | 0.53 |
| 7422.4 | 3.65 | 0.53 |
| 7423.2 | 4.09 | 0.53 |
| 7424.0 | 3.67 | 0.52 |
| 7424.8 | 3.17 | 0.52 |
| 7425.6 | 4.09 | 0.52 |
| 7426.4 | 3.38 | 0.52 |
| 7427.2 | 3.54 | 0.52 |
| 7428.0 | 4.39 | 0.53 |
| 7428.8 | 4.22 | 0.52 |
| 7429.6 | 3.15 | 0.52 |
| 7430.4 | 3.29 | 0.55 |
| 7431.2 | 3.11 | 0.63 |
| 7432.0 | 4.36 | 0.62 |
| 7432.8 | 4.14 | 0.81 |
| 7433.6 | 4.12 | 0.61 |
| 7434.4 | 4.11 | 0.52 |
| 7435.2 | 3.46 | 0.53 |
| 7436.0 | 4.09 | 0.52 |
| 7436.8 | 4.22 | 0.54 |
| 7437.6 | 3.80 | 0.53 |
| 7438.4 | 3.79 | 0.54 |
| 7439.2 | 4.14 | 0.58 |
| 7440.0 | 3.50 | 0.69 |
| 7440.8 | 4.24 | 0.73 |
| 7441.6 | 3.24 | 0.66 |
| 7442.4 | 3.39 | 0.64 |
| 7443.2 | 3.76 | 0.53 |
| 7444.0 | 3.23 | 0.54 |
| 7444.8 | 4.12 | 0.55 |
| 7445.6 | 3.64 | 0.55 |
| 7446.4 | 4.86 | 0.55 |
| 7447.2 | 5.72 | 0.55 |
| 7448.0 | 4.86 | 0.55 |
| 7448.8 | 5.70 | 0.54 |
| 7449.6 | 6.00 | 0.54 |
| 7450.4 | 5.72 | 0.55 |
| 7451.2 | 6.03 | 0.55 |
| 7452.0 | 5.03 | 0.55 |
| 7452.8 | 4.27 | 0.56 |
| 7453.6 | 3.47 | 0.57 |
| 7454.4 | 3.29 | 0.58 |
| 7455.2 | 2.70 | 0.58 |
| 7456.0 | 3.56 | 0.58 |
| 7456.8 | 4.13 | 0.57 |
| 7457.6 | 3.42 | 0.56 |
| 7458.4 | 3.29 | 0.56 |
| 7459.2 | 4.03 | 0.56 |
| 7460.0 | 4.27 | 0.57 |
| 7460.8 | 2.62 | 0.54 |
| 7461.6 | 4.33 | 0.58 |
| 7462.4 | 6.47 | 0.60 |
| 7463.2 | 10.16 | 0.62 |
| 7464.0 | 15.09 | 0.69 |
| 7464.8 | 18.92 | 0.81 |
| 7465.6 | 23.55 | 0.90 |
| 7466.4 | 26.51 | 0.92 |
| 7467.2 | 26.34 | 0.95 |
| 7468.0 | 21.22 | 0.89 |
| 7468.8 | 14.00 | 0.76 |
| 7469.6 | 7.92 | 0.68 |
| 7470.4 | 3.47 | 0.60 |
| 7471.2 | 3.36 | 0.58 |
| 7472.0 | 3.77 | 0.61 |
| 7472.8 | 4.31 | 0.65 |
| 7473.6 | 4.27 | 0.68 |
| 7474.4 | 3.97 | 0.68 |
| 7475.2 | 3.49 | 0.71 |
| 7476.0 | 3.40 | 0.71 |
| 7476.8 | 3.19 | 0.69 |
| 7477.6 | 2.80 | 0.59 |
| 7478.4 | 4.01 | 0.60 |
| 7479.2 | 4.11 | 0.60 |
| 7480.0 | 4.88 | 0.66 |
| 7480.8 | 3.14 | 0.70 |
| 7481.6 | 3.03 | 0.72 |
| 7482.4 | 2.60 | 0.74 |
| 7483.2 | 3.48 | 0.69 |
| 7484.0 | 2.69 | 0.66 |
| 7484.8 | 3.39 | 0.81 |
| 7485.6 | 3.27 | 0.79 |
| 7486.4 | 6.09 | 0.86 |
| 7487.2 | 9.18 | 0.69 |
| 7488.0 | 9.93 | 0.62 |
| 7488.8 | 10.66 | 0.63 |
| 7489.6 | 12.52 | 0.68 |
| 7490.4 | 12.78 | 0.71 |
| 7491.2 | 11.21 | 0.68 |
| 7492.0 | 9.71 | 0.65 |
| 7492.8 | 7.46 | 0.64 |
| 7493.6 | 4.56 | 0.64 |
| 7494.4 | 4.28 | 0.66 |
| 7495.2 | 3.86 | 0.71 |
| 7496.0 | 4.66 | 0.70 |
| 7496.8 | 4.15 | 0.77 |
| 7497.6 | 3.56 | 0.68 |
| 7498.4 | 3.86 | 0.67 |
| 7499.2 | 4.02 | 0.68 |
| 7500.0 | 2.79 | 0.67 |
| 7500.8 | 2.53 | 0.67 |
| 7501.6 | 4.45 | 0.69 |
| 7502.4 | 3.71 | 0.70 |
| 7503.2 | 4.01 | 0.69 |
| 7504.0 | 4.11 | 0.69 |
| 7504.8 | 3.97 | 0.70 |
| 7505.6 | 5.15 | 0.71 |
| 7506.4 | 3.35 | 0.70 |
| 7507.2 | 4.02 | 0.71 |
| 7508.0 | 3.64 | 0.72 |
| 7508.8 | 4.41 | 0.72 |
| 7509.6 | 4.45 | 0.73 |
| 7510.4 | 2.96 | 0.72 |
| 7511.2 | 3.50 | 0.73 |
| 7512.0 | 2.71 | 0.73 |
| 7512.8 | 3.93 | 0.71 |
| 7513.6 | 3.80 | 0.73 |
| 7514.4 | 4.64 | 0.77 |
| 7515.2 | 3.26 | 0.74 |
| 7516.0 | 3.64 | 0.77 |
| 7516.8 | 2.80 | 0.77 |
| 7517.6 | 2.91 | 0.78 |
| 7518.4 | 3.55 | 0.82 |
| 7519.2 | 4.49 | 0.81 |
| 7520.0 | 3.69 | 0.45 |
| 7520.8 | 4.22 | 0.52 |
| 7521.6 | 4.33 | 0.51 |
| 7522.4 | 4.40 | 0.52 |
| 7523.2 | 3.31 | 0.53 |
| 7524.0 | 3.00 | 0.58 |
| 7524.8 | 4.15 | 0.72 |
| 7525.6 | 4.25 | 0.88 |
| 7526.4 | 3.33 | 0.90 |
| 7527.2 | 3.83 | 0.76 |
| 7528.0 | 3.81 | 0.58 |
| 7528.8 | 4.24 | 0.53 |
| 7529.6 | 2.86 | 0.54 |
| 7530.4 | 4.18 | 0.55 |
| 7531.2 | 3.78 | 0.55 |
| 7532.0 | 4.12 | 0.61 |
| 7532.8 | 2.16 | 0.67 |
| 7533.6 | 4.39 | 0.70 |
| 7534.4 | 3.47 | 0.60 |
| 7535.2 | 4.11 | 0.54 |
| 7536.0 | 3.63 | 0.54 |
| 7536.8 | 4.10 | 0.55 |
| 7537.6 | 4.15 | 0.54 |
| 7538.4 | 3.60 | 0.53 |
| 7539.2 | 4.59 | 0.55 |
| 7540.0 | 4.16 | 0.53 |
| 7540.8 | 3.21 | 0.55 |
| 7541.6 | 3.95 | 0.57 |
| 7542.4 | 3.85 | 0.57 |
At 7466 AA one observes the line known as H-alpha 6563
